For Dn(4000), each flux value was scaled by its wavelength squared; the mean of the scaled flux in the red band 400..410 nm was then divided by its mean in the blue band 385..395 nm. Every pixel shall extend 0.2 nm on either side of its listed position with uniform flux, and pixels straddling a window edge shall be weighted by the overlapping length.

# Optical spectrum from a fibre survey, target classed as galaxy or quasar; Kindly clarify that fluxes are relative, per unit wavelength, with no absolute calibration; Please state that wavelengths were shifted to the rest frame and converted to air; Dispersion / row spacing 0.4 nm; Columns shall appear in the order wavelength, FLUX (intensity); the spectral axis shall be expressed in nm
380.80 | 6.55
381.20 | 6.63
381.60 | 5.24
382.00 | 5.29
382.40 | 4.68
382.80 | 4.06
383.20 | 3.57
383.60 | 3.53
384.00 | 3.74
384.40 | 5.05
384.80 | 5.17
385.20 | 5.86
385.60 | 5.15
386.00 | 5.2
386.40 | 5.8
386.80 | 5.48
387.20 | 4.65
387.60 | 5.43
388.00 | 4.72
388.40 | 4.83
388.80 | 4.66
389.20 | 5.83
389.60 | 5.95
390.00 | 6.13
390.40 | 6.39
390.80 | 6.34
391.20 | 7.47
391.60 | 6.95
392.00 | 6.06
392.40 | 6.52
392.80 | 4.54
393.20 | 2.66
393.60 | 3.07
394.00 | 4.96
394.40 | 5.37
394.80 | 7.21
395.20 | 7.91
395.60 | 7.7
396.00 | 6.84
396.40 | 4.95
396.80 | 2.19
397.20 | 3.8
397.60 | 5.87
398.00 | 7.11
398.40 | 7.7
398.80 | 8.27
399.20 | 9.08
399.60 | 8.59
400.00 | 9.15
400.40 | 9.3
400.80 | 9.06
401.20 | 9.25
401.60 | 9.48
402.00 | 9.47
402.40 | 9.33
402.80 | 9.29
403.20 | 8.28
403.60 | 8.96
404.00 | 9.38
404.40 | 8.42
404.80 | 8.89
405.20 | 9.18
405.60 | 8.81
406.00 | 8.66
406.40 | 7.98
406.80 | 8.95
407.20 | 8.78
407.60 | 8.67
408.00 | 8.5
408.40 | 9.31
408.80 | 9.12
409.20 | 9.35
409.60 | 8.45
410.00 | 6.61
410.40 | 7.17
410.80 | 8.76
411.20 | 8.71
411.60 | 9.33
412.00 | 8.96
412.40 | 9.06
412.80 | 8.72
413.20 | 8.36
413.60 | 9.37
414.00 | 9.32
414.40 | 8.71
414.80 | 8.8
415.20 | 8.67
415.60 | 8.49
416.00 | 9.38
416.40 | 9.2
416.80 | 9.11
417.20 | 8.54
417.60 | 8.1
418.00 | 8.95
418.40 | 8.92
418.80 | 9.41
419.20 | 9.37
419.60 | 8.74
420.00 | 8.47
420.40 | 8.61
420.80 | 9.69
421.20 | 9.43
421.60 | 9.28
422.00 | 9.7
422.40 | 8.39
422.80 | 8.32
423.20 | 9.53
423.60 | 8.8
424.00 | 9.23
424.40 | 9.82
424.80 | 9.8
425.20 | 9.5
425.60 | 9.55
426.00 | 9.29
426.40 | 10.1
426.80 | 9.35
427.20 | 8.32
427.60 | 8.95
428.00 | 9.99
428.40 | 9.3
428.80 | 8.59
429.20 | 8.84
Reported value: 1.7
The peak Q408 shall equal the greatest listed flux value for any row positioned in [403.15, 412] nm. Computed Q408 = 9.38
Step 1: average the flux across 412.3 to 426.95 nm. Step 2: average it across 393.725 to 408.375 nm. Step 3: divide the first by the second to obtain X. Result 1.1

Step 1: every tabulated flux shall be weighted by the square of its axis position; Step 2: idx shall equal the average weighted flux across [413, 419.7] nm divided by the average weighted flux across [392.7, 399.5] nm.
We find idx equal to 1.7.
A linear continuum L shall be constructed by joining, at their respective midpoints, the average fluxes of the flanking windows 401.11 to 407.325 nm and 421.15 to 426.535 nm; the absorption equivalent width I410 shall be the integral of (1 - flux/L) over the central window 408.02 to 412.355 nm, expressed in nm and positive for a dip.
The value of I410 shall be 0.22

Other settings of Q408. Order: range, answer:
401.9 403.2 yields 9.47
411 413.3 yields 9.33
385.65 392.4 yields 7.47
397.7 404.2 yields 9.48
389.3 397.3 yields 7.91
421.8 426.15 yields 9.82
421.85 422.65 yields 9.7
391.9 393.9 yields 6.52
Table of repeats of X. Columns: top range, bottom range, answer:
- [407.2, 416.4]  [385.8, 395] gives 1.59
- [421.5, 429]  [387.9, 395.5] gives 1.62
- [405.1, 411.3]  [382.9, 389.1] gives 1.76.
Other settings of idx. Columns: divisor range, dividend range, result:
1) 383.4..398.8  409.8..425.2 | 1.83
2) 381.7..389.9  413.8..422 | 2.13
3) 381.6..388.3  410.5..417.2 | 2.12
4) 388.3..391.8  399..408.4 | 1.57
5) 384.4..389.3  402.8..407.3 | 1.85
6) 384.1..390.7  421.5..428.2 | 2.07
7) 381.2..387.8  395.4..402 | 1.63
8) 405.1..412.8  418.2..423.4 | 1.11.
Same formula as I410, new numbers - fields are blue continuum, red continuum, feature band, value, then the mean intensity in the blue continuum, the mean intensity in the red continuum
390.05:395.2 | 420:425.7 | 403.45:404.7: -0.330 nm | 5.73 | 9.23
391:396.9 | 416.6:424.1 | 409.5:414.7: -0.414 nm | 5.68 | 8.98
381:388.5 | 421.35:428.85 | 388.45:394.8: 0.119 nm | 4.95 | 9.27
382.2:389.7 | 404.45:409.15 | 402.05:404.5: -0.257 nm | 4.9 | 8.81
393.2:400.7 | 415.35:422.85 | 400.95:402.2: -0.415 nm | 6.54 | 8.96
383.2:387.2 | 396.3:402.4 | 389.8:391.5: -0.180 nm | 4.91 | 7.65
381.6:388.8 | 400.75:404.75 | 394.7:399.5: 0.711 nm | 4.84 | 9.09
